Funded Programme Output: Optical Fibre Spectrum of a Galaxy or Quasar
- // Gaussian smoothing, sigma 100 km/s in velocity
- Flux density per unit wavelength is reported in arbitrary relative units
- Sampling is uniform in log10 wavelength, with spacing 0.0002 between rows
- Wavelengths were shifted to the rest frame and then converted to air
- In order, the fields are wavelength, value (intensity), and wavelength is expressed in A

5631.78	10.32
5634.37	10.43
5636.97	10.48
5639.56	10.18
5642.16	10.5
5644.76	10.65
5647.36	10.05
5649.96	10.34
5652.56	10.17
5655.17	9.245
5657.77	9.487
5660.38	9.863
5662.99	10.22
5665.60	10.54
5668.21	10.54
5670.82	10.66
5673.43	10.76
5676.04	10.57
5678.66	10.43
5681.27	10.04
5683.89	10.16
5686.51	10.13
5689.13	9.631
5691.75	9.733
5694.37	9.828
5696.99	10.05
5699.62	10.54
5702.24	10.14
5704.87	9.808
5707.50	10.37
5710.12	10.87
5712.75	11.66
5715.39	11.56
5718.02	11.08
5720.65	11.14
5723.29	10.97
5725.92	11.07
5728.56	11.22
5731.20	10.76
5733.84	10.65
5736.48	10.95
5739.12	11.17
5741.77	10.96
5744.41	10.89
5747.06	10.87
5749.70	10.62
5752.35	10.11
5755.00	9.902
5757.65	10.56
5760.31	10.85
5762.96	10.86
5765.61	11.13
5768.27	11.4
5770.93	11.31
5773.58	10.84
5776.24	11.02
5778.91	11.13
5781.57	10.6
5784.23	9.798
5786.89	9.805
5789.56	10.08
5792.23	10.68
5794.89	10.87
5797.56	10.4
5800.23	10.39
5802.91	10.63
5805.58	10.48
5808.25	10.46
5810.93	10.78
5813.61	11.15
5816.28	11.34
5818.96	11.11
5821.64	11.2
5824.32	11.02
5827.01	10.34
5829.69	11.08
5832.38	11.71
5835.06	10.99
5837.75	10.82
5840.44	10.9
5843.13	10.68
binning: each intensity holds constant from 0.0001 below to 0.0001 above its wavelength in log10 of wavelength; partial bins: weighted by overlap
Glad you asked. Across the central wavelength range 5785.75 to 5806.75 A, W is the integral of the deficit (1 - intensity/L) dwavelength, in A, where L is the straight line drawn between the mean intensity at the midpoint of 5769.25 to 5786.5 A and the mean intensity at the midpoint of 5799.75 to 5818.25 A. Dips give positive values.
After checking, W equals 0.66 A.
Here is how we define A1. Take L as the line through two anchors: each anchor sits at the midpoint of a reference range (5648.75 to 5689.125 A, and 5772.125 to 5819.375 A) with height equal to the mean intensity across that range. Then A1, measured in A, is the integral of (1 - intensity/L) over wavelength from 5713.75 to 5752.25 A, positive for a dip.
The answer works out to -2.1 A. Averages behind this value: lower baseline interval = 10.2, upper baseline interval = 10.6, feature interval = 11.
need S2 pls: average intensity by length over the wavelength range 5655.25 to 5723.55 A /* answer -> 10.4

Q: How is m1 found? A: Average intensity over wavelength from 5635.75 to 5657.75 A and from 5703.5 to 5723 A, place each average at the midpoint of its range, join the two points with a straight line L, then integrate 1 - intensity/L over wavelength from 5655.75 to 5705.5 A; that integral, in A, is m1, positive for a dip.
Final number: 1.8 A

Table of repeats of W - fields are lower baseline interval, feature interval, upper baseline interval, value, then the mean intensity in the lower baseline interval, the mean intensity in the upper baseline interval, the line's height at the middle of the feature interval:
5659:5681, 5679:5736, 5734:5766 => 0.1 A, 10.4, 10.7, 10.6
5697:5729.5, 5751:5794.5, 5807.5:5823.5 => 1.2 A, 10.8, 11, 10.9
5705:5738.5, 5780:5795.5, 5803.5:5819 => 0.9 A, 11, 10.9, 10.9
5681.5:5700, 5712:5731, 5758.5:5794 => -1.8 A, 9.98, 10.7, 10.3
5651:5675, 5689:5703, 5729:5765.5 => 0.5 A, 10.2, 10.7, 10.4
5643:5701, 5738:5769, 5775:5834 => -0.7 A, 10.2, 10.7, 10.5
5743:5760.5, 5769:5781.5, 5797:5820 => -0.5 A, 10.5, 10.8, 10.6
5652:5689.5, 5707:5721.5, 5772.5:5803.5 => -1.2 A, 10.2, 10.5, 10.3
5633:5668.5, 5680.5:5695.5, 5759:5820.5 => 0.6 A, 10.2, 10.7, 10.3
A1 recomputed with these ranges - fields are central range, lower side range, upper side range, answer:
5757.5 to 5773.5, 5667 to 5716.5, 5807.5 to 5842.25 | -0.5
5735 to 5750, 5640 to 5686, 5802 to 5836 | -0.5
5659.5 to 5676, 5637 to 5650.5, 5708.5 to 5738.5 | 0.2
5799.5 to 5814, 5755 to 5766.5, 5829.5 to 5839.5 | 0.5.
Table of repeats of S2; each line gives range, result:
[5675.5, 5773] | 10.7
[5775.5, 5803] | 10.5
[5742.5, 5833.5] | 10.7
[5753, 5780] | 10.9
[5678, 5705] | 10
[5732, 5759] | 10.7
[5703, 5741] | 10.9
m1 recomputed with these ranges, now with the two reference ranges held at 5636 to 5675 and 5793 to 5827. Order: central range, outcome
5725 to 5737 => -0.5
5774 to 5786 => 0.1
